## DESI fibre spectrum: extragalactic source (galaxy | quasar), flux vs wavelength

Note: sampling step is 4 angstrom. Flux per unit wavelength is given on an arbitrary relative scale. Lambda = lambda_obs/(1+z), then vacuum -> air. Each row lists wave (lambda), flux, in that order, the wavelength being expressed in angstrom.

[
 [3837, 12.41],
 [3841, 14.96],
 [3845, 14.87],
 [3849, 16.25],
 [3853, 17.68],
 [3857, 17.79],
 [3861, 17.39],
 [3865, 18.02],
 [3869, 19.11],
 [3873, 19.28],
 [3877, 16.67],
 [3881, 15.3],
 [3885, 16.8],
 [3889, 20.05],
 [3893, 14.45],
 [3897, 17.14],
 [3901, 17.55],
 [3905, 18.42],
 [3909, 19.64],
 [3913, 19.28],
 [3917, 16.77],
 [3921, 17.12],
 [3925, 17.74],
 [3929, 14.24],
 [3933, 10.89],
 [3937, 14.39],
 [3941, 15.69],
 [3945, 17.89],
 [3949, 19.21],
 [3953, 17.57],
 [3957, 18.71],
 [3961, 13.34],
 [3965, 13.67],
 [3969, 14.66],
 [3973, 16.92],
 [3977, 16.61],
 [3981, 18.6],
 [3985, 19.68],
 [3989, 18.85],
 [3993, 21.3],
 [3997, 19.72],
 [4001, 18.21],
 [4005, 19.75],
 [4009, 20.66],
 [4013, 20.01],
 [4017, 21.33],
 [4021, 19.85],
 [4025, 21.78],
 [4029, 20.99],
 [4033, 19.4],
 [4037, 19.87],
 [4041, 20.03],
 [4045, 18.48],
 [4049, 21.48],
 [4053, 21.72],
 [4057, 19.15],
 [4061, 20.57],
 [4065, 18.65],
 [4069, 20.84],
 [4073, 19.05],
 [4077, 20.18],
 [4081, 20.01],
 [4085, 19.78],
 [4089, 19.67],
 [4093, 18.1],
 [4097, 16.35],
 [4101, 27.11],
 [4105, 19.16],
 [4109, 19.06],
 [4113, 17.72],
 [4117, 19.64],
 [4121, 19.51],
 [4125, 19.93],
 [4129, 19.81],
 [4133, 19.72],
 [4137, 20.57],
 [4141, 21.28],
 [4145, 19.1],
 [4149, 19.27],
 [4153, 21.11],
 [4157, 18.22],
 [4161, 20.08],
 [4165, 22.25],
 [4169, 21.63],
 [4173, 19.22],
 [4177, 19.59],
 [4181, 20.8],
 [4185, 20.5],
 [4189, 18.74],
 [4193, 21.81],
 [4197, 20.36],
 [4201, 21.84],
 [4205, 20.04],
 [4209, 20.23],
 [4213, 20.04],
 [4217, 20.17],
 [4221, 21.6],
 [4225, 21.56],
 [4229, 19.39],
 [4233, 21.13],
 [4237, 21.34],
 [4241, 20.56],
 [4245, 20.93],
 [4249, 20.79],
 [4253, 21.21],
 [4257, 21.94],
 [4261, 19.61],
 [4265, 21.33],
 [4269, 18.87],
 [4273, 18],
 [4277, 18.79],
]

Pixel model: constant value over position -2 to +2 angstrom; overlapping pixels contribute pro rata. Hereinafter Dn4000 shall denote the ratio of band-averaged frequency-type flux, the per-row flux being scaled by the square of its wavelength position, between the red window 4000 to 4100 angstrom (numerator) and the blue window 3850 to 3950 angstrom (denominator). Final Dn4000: 1.26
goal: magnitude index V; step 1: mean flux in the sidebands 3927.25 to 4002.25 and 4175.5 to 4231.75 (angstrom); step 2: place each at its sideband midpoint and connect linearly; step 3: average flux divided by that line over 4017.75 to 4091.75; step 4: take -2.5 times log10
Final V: -0.11 mag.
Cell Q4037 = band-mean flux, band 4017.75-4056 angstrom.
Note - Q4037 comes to 20.4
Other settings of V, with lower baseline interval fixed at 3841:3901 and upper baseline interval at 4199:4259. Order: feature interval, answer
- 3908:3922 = -0.04 mag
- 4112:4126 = 0.03 mag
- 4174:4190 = 0.02 mag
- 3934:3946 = 0.16 mag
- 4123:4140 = -0.01 mag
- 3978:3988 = -0.03 mag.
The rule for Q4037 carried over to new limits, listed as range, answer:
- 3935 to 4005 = 17.4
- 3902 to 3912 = 18.9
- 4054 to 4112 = 19.8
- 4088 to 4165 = 19.8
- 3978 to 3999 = 19.5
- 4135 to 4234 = 20.4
